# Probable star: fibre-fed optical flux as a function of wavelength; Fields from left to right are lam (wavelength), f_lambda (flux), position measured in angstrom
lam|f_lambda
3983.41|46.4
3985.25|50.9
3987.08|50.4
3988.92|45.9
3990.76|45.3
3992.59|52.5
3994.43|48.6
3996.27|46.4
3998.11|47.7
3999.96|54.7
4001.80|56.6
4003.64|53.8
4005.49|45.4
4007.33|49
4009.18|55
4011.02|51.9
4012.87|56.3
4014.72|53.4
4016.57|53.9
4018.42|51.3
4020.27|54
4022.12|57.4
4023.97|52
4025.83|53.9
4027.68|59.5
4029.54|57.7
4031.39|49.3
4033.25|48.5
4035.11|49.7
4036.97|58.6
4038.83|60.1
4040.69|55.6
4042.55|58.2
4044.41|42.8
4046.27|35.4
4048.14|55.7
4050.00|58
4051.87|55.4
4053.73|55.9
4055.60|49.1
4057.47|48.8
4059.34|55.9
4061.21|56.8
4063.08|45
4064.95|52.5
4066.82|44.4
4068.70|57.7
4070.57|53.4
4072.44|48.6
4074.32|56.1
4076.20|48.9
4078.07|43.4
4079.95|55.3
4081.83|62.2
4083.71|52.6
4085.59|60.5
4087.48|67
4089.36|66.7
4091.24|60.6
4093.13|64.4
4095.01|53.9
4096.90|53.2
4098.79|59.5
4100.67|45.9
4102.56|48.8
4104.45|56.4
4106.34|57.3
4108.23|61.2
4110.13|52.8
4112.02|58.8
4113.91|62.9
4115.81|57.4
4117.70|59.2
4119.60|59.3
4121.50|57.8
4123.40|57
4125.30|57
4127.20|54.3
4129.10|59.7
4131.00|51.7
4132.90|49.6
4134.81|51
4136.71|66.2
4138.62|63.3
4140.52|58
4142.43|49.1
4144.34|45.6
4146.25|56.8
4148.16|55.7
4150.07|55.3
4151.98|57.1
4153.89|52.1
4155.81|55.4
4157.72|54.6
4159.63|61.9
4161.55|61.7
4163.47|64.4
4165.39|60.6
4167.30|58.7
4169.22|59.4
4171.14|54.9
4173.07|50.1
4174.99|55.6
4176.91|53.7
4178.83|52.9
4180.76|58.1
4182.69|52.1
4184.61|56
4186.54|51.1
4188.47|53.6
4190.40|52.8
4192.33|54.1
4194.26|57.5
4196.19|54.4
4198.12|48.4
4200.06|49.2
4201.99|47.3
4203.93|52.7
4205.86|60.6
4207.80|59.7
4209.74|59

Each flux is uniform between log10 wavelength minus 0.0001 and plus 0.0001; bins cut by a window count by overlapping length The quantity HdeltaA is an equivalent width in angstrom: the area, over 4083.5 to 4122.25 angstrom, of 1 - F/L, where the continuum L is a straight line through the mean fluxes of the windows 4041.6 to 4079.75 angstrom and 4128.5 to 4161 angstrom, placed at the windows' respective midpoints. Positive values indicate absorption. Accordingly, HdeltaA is -3.4 angstrom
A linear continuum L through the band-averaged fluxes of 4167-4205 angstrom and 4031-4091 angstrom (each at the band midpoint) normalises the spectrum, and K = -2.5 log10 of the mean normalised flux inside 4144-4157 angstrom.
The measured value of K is -0.02 mag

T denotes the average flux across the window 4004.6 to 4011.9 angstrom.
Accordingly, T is 50.4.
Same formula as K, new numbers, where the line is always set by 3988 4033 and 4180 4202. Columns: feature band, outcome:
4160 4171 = -0.146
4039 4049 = 0.042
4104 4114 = -0.104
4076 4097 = -0.105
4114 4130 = -0.103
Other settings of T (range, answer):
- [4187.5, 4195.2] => 54.5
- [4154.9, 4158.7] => 55.2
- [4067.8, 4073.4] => 53.3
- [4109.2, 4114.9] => 58.2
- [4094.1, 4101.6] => 53.1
